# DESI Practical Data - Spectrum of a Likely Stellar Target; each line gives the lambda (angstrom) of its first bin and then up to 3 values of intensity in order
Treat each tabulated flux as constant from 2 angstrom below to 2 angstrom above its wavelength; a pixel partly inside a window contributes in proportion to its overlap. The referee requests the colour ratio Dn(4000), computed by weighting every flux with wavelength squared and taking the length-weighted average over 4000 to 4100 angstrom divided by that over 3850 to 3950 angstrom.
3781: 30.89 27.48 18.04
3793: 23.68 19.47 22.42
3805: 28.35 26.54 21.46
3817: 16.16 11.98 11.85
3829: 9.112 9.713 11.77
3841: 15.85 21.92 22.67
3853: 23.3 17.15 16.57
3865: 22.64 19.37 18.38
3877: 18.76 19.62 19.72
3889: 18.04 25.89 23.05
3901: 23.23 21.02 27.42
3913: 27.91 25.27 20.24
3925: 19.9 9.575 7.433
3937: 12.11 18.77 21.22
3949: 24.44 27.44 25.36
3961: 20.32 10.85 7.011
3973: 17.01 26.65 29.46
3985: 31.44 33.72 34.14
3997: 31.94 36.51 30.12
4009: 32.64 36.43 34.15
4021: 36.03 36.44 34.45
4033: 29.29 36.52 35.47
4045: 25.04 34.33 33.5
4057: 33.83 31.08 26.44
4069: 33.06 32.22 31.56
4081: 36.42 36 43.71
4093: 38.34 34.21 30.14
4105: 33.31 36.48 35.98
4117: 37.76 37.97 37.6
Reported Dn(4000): 1.82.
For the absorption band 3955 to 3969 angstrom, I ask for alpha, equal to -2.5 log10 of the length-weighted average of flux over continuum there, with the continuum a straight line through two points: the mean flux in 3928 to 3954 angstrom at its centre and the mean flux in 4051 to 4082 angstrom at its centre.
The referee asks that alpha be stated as 0.14 mag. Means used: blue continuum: 17.2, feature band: 17.2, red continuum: 32.1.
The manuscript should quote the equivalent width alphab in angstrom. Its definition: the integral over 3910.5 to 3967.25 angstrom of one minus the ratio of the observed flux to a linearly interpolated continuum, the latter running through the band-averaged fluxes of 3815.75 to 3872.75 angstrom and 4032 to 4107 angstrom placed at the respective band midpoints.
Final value 10.0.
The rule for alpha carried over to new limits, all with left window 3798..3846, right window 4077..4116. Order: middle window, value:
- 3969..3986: 0.18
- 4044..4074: 0.07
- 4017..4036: -0.10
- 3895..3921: -0.06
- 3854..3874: 0.06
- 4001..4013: -0.11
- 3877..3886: 0.10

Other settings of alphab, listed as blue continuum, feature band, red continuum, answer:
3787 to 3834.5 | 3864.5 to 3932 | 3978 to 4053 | 9.96 angstrom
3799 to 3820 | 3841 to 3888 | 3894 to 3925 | 6.91 angstrom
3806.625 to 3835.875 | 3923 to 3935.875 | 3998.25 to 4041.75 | 6.68 angstrom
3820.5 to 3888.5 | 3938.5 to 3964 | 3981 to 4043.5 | 4.76 angstrom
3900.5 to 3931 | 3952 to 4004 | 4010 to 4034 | 7.02 angstrom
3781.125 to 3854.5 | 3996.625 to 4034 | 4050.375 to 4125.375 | -4.28 angstrom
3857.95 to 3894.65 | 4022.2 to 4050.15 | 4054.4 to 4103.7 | -2.04 angstrom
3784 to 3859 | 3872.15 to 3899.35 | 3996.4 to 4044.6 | 3.54 angstrom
